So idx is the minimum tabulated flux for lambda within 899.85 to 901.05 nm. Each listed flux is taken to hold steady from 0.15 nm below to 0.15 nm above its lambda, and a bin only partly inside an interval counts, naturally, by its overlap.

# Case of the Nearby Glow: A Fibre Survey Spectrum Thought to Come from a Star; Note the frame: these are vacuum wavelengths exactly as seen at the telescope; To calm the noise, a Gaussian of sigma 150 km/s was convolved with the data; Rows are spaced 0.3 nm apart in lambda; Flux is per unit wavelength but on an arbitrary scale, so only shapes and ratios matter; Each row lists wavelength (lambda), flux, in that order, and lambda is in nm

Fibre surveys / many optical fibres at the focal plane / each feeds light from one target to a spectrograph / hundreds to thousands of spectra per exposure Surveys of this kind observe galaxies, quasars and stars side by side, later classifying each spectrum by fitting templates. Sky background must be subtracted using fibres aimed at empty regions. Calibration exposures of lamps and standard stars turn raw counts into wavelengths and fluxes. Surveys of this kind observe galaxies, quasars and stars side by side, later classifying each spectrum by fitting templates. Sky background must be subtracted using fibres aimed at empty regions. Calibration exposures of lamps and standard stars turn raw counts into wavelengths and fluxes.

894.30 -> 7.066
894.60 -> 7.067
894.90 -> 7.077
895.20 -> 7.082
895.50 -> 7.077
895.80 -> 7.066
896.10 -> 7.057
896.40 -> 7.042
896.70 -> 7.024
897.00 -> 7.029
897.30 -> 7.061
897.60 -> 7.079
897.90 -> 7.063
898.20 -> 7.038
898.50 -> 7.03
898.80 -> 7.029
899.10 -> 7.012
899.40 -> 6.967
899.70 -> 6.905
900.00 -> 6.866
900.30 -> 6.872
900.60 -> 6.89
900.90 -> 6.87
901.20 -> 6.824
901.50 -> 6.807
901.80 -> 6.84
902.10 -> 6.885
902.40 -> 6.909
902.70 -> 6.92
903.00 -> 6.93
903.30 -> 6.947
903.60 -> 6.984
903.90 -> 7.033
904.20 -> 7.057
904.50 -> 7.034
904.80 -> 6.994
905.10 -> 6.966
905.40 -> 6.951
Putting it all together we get 6.866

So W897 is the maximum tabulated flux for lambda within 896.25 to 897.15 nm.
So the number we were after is 7.042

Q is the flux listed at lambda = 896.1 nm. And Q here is 7.057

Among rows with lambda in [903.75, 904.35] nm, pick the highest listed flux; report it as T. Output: 7.057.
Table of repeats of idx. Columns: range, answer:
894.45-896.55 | 7.042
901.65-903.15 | 6.84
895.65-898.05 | 7.024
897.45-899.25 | 7.012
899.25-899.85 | 6.905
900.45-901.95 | 6.807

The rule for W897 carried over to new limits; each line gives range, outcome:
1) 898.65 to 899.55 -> 7.029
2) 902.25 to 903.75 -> 6.984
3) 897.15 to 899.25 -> 7.079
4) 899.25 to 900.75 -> 6.967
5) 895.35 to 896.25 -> 7.077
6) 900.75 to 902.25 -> 6.885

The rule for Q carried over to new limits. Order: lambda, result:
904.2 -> 7.057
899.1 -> 7.012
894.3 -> 7.066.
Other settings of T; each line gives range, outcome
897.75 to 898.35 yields 7.063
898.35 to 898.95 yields 7.03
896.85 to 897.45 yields 7.061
